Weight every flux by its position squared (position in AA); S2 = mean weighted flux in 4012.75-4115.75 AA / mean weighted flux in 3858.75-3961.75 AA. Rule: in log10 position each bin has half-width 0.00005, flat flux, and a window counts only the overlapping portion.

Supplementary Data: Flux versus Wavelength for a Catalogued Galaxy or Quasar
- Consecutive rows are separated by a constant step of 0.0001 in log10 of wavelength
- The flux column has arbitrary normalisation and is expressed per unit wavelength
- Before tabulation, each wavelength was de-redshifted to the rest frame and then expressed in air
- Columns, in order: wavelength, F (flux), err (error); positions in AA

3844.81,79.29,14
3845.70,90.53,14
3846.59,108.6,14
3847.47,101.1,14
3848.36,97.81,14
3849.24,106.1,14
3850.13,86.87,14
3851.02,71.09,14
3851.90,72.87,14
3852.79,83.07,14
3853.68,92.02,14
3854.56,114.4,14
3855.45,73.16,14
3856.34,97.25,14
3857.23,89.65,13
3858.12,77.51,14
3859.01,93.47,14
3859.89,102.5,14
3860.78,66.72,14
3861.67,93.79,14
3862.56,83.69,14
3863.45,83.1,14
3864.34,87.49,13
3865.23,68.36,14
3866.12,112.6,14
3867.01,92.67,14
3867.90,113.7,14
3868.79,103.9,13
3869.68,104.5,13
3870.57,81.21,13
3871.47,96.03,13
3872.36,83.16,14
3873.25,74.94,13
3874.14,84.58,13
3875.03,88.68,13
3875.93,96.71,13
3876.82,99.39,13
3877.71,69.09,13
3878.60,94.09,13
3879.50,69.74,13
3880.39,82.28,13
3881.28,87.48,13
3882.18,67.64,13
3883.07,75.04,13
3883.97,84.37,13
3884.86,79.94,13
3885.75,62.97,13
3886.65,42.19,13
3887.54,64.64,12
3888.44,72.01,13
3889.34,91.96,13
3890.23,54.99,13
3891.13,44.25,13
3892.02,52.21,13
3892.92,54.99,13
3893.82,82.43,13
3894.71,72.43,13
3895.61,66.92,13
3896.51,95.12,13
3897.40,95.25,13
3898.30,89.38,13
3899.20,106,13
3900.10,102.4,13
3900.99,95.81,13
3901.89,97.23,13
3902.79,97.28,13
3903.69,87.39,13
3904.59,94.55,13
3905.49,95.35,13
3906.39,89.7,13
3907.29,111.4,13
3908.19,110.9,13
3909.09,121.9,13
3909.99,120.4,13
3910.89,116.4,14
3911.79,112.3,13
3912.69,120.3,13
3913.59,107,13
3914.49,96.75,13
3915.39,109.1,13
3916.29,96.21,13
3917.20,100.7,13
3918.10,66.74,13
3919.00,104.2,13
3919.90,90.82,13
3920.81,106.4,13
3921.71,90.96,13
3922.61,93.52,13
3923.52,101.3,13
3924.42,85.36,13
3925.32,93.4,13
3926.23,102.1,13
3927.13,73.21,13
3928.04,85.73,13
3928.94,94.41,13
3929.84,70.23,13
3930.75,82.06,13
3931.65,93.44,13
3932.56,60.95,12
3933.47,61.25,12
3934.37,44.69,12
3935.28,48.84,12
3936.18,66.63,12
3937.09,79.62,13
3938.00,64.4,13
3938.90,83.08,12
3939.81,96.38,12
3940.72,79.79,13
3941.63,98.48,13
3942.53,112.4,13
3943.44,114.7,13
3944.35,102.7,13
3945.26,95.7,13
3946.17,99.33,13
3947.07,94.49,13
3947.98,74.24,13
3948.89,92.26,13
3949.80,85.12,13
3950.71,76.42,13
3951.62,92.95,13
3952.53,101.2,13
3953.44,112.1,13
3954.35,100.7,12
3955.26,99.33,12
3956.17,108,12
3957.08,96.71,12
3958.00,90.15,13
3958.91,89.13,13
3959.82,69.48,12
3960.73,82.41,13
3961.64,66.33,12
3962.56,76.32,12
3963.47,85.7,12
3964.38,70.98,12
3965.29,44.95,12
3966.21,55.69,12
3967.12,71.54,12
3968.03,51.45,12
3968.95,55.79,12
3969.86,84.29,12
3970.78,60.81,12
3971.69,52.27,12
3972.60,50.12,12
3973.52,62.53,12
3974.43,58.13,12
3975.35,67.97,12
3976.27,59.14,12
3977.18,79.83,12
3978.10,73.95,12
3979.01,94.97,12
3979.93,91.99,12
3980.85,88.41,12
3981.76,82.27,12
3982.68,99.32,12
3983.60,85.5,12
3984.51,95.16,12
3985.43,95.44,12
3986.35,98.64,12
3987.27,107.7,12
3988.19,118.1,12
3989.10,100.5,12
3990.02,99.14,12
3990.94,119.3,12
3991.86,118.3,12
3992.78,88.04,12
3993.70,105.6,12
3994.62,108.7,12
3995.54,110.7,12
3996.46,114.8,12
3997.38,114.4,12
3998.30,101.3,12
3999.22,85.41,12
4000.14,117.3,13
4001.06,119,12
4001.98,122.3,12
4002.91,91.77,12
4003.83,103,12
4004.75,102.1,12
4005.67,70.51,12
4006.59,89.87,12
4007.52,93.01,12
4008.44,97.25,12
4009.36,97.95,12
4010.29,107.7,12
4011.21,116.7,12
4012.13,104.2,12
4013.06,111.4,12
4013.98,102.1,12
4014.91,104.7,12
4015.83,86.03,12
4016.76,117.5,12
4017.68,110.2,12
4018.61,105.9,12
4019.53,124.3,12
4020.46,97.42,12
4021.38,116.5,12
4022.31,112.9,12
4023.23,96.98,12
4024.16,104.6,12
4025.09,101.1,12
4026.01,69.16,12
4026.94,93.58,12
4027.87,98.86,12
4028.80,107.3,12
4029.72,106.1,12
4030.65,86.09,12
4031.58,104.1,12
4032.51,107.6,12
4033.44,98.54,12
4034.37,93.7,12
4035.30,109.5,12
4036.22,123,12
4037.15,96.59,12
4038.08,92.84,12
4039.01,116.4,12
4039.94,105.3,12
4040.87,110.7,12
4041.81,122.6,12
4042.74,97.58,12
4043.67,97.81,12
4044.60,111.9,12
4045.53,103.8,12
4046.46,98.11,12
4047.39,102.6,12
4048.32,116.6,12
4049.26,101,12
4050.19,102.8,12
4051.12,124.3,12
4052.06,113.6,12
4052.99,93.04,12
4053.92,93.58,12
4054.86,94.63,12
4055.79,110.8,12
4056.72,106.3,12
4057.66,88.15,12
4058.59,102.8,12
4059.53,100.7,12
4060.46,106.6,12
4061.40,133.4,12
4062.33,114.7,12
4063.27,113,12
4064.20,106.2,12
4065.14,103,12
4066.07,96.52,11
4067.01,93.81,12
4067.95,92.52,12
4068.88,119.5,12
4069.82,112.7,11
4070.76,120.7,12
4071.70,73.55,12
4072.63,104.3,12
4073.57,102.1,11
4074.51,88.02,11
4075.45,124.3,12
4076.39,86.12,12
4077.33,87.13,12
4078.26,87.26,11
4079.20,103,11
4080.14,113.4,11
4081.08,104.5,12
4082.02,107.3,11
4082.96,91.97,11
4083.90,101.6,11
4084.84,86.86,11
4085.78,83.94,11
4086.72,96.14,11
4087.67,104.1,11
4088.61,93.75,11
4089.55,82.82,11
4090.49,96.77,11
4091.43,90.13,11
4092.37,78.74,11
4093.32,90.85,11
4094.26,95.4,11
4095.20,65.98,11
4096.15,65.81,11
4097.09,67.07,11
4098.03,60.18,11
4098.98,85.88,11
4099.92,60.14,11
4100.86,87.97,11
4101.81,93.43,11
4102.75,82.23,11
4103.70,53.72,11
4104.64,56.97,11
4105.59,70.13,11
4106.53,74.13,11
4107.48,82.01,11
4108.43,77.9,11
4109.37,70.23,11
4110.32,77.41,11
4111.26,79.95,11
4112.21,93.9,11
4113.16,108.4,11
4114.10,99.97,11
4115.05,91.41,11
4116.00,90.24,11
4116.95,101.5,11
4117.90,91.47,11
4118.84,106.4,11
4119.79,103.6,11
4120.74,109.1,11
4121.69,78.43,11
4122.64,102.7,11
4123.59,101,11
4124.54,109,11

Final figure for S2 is 1.19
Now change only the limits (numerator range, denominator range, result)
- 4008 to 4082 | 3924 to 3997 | 1.27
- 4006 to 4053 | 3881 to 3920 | 1.26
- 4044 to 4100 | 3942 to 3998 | 1.17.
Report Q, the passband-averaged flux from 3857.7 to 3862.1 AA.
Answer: 86.9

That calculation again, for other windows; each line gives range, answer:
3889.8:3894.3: 57.9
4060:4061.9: 120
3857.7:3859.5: 86.5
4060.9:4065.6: 114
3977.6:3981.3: 87.1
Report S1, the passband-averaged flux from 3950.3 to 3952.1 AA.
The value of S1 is 85.1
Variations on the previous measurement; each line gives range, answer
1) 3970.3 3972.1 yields 56.9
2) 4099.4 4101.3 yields 74.5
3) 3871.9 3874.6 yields 81.2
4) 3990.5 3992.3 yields 119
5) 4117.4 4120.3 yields 101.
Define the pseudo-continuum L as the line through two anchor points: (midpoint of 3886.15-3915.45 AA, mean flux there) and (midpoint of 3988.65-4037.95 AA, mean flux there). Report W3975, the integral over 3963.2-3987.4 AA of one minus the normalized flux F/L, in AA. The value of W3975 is 5.98 AA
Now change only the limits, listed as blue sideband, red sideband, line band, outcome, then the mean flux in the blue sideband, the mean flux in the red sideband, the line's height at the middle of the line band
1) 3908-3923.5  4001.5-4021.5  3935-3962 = 3.6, 104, 103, 103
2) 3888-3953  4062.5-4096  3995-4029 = -3.5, 89.2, 96.9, 93.6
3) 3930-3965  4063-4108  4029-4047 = -3.2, 85.2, 90.2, 88.5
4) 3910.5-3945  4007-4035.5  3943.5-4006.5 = 4.7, 89.6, 103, 96.2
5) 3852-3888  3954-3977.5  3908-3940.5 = -4.9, 85.3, 72.5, 78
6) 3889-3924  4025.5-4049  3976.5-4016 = -0.1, 93.4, 103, 99.9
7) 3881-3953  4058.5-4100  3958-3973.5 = 3.9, 87.3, 95.7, 89.8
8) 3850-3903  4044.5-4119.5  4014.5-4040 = -3.3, 83.6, 94.2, 91.4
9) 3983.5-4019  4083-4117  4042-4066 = -3.3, 104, 83.1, 92.7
